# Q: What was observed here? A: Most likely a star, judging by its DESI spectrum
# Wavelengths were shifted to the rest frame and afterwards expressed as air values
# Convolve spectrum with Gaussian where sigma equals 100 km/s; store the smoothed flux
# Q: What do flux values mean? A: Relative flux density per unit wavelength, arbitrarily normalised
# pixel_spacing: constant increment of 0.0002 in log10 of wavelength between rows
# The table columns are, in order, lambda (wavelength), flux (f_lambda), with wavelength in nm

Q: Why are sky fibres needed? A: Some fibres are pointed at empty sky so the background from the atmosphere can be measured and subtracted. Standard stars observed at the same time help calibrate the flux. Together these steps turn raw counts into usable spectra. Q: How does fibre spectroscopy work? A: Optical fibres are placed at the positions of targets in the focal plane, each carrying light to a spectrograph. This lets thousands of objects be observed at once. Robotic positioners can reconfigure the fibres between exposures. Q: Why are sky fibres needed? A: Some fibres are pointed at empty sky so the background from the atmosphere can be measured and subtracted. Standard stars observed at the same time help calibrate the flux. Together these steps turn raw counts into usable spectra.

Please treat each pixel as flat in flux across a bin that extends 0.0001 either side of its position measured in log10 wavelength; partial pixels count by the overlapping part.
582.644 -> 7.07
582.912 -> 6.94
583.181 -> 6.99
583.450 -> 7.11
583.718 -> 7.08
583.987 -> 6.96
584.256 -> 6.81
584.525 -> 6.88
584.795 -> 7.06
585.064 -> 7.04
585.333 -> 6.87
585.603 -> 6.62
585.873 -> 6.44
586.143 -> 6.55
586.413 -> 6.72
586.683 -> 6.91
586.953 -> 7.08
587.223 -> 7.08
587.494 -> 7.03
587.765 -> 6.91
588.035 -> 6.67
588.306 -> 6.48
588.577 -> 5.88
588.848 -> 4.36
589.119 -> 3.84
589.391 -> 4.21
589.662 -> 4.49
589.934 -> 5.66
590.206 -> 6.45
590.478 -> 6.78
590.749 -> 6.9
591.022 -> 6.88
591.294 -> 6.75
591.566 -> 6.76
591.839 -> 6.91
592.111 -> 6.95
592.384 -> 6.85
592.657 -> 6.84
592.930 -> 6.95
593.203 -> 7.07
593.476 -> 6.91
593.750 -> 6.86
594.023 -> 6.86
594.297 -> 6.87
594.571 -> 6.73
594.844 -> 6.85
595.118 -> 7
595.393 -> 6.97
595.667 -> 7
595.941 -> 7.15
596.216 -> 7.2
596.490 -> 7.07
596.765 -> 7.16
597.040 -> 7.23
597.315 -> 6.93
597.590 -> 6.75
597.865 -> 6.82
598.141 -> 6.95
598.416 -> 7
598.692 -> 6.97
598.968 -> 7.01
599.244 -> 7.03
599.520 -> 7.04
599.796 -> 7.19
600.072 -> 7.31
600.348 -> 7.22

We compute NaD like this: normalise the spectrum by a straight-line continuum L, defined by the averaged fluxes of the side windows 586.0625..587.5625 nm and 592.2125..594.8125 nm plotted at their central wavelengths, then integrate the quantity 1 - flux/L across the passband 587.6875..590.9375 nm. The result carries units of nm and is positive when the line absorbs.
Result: 0.56 nm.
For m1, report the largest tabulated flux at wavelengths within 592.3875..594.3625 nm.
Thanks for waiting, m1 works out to 7.07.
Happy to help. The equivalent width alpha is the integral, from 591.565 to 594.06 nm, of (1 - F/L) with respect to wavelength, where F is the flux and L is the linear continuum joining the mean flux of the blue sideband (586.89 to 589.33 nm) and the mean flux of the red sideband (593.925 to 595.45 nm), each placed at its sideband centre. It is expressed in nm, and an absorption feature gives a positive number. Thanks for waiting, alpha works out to -0.10 nm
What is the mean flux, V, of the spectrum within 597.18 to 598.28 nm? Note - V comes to 6.86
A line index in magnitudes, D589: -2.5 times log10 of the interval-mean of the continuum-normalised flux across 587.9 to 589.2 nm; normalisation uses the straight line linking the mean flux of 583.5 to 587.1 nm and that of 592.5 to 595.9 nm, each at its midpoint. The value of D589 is 0.24 mag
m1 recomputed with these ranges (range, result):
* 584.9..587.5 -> 7.08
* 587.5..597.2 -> 7.23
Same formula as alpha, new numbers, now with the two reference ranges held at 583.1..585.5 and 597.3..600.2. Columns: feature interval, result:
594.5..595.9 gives 0.012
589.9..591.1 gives 0.068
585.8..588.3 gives 0.059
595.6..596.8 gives -0.021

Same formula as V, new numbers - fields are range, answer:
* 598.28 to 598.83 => 6.98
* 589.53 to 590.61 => 5.84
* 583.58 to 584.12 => 7.03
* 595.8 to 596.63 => 7.14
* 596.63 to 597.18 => 7.19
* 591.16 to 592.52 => 6.85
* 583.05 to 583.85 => 7.06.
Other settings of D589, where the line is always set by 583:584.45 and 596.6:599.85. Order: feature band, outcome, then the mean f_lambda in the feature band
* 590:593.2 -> 0.030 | 6.81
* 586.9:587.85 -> -0.005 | 7.02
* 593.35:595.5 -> 0.019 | 6.88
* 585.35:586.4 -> 0.063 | 6.59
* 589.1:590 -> 0.465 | 4.55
